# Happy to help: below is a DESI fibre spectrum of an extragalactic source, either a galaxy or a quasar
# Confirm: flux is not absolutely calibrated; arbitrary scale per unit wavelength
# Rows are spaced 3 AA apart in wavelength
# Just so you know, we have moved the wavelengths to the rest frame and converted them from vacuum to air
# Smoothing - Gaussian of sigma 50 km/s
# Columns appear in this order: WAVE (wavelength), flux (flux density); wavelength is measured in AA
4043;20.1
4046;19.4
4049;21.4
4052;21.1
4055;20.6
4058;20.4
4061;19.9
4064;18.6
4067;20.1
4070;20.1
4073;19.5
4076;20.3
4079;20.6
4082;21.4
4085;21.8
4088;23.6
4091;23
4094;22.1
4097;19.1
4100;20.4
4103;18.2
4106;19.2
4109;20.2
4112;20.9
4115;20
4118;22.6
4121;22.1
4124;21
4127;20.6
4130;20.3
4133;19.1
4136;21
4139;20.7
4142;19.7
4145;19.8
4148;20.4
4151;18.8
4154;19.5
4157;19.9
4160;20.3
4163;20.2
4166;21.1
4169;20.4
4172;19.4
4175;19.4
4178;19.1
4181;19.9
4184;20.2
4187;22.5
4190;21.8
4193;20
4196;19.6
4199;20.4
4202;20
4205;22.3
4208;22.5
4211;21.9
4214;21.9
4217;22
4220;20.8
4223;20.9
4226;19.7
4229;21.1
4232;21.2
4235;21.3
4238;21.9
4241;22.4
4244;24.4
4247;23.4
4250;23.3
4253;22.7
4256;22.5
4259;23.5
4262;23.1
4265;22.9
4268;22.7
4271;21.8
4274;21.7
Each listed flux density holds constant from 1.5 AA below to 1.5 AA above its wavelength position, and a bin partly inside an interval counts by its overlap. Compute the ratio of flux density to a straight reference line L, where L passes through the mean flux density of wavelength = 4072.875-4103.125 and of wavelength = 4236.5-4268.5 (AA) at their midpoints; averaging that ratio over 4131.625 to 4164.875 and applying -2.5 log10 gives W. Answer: 0.10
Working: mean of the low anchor 21.1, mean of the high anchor 23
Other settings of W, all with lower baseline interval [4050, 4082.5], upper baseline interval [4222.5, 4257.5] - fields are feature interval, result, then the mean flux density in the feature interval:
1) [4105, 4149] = 0.02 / 20.5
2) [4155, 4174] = 0.06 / 20.2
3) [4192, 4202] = 0.09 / 20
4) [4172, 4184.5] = 0.10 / 19.6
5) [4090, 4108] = 0.02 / 20.3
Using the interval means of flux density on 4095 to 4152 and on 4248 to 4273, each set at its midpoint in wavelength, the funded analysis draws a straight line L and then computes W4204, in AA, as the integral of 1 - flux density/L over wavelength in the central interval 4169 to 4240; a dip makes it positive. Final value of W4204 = 2.9 AA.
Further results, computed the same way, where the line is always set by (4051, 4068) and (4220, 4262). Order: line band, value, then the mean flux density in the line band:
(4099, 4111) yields 0.6 AA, 19.5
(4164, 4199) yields 1.9 AA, 20.3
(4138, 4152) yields 0.8 AA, 19.9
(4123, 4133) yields 0.2 AA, 20.4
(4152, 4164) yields 0.7 AA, 19.9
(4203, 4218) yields -0.2 AA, 22.1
